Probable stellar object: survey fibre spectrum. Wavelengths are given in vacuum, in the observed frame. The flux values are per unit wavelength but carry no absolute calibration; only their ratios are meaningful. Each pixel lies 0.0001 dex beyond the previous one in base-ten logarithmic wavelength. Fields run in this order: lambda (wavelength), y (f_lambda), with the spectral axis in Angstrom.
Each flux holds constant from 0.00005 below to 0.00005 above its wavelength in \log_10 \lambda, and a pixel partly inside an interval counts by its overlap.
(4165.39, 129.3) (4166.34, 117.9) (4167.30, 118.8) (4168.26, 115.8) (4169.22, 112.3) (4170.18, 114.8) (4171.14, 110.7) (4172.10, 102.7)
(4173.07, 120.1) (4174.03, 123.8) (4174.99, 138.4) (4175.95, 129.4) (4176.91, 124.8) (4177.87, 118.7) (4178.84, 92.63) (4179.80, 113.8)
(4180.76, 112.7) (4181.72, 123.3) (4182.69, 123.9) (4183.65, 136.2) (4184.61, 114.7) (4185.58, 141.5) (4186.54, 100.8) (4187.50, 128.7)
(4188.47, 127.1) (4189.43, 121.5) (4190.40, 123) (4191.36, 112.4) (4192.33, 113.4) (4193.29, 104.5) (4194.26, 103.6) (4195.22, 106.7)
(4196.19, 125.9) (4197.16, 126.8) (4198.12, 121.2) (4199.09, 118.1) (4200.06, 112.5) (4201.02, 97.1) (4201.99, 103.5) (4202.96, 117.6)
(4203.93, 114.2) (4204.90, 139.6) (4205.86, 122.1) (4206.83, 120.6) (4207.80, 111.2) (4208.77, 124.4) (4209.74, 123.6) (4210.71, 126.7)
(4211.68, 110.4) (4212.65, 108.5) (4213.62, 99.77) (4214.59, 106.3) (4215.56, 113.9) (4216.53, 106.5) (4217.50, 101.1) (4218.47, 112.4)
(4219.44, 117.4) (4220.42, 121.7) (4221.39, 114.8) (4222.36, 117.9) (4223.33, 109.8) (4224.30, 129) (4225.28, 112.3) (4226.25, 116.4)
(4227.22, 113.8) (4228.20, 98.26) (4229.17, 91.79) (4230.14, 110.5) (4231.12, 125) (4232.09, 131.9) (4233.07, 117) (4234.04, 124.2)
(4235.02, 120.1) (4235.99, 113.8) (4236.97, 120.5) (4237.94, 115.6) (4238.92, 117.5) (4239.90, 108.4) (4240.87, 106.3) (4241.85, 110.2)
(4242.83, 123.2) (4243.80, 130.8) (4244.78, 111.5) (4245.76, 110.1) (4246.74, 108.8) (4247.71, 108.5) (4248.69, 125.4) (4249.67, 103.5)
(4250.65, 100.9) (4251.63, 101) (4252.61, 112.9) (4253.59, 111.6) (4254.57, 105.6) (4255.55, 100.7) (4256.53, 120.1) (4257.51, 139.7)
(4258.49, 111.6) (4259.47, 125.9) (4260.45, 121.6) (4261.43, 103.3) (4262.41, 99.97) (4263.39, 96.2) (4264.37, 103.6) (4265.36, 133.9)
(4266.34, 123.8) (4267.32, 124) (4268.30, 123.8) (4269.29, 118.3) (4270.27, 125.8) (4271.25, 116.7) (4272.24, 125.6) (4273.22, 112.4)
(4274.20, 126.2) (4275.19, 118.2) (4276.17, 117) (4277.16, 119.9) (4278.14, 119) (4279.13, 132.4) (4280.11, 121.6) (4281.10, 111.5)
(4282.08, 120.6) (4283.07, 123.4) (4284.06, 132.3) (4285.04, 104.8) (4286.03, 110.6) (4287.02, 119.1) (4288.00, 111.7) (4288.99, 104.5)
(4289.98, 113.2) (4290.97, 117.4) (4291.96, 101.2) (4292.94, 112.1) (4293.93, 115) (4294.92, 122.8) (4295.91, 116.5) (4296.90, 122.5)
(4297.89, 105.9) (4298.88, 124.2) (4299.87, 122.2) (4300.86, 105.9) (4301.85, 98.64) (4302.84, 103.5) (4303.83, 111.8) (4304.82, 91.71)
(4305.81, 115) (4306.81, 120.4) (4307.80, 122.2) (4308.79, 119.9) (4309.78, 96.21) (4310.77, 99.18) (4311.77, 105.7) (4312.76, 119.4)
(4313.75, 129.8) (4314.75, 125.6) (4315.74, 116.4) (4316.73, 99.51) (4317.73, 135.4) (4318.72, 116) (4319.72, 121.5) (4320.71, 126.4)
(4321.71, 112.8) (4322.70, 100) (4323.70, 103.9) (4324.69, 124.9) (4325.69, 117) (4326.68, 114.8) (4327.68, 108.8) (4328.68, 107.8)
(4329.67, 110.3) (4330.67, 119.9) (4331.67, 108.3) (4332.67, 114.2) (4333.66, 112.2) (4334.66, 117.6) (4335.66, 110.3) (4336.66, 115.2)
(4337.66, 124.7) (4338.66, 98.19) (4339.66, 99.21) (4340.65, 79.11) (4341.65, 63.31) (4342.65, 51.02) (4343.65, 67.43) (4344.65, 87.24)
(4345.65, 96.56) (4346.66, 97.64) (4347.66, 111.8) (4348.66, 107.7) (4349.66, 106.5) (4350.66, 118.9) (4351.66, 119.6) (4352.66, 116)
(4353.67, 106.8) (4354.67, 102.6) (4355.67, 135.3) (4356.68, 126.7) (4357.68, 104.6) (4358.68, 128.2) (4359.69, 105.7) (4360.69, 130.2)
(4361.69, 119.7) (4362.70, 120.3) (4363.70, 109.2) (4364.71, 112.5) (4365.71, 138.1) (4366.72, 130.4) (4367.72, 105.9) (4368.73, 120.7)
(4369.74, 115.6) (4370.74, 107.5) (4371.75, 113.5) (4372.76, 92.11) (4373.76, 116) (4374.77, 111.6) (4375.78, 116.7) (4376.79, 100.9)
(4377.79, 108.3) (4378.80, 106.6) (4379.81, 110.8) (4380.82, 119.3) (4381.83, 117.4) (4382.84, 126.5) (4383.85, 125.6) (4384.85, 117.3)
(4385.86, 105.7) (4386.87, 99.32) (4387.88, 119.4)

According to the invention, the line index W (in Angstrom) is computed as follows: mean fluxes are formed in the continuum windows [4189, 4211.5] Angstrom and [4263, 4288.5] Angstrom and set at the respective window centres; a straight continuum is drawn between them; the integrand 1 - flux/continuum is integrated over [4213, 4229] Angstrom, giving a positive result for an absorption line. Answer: 0.81 Angstrom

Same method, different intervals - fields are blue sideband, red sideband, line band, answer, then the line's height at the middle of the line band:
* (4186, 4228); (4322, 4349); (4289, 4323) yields -2.6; 106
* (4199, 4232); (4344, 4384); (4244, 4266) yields 0.4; 114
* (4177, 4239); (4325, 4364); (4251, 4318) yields -2.4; 111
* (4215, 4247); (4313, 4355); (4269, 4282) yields -1.0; 112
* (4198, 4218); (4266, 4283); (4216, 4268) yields 1.6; 118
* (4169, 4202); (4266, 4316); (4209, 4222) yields 0.5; 117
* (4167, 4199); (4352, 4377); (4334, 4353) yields 2.7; 116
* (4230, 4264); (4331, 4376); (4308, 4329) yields -0.8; 110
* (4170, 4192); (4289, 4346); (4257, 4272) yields -0.6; 113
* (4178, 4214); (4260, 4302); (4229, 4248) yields 0.1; 117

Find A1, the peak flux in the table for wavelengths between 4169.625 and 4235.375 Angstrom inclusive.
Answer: 141.5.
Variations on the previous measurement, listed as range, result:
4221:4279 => 139.7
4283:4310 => 132.3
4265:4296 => 133.9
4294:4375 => 138.1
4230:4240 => 131.9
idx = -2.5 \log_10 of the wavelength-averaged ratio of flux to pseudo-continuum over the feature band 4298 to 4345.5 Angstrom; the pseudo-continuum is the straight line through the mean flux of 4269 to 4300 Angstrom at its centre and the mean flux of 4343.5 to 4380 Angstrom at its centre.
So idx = 0.06 mag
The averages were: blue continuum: 118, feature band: 108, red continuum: 112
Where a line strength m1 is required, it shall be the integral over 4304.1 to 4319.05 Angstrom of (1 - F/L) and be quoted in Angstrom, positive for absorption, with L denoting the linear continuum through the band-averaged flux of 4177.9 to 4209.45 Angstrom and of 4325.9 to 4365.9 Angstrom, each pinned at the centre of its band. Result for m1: -0.5 Angstrom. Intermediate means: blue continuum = 117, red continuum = 108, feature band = 114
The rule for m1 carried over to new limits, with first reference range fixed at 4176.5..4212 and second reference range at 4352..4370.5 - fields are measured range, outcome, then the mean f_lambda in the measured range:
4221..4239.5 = 0.3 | 116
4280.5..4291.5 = 0.2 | 115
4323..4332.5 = 0.4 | 113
